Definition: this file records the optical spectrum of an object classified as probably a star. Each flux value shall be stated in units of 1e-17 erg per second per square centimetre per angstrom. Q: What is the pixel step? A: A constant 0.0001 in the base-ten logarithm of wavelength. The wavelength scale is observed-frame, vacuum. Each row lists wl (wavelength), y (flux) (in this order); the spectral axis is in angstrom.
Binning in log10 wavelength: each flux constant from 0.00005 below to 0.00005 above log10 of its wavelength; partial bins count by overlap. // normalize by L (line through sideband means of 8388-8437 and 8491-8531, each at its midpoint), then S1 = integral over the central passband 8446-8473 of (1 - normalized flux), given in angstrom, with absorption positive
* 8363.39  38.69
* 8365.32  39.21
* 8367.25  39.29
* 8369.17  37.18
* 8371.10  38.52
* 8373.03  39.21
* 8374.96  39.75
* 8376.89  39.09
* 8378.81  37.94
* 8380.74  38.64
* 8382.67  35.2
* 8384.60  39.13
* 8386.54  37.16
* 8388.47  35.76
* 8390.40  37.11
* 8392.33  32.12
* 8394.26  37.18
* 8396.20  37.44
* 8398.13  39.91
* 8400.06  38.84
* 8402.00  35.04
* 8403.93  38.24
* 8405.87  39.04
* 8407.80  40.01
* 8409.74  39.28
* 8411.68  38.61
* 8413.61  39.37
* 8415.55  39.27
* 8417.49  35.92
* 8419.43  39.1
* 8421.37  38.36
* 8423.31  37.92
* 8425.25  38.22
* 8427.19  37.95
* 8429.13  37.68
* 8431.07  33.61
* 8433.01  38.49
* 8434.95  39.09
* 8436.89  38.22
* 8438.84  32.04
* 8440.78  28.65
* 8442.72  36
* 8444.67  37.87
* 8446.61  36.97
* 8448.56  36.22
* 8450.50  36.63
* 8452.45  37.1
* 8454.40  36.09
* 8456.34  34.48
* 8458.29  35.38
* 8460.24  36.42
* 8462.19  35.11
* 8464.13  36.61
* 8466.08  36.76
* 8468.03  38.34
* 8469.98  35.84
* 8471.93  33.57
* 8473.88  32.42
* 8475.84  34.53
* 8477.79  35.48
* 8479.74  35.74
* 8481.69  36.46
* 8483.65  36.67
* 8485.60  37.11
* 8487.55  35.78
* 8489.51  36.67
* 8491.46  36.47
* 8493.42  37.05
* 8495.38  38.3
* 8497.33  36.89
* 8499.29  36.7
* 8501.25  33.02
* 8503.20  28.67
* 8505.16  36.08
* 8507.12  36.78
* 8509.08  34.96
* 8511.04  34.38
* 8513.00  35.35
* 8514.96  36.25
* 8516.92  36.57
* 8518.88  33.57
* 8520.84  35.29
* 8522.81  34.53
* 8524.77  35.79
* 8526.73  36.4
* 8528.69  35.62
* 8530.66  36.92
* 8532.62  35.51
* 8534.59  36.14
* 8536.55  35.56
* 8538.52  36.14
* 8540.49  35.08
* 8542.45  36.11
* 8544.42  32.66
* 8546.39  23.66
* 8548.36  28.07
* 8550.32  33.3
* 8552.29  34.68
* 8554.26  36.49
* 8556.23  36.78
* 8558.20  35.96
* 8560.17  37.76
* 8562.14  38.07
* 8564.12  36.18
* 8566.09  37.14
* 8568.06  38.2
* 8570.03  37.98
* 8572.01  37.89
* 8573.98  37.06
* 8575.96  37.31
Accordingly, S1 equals 0.44 angstrom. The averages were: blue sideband 37.8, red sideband 35.5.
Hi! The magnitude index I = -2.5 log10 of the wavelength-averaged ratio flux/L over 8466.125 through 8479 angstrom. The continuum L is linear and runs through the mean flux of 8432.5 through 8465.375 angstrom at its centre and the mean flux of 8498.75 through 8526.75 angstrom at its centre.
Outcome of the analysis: 0.01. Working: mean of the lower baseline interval 35.9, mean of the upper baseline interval 34.9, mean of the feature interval 35.2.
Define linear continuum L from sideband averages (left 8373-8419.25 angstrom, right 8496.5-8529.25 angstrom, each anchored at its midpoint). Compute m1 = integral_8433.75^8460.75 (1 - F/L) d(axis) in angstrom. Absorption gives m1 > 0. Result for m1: 0.6 angstrom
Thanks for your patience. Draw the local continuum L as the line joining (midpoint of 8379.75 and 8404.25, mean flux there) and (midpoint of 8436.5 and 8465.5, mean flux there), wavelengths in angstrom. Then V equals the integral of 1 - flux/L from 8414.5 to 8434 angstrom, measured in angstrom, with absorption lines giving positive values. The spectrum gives -0.8 angstrom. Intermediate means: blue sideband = 37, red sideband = 35.6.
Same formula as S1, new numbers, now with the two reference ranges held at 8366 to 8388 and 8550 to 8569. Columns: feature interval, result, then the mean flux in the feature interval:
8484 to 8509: 0.9 angstrom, 35.8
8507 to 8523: 0.7 angstrom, 35.2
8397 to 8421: -0.4 angstrom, 38.5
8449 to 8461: 0.5 angstrom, 36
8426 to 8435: 0.1 angstrom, 37.2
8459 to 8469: 0.2 angstrom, 36.6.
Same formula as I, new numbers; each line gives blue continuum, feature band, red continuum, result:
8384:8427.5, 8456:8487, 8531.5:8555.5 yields 0.00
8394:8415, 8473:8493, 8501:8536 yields 0.01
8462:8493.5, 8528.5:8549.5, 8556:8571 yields 0.10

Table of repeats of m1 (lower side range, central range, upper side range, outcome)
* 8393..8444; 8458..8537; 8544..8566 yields -0.33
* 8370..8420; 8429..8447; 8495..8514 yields 0.52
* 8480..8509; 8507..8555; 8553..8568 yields 2.47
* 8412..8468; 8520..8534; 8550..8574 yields 0.39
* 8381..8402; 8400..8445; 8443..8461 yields -0.86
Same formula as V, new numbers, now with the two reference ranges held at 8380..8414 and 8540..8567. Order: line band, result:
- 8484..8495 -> -0.3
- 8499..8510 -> 0.4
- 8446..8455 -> 0.0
